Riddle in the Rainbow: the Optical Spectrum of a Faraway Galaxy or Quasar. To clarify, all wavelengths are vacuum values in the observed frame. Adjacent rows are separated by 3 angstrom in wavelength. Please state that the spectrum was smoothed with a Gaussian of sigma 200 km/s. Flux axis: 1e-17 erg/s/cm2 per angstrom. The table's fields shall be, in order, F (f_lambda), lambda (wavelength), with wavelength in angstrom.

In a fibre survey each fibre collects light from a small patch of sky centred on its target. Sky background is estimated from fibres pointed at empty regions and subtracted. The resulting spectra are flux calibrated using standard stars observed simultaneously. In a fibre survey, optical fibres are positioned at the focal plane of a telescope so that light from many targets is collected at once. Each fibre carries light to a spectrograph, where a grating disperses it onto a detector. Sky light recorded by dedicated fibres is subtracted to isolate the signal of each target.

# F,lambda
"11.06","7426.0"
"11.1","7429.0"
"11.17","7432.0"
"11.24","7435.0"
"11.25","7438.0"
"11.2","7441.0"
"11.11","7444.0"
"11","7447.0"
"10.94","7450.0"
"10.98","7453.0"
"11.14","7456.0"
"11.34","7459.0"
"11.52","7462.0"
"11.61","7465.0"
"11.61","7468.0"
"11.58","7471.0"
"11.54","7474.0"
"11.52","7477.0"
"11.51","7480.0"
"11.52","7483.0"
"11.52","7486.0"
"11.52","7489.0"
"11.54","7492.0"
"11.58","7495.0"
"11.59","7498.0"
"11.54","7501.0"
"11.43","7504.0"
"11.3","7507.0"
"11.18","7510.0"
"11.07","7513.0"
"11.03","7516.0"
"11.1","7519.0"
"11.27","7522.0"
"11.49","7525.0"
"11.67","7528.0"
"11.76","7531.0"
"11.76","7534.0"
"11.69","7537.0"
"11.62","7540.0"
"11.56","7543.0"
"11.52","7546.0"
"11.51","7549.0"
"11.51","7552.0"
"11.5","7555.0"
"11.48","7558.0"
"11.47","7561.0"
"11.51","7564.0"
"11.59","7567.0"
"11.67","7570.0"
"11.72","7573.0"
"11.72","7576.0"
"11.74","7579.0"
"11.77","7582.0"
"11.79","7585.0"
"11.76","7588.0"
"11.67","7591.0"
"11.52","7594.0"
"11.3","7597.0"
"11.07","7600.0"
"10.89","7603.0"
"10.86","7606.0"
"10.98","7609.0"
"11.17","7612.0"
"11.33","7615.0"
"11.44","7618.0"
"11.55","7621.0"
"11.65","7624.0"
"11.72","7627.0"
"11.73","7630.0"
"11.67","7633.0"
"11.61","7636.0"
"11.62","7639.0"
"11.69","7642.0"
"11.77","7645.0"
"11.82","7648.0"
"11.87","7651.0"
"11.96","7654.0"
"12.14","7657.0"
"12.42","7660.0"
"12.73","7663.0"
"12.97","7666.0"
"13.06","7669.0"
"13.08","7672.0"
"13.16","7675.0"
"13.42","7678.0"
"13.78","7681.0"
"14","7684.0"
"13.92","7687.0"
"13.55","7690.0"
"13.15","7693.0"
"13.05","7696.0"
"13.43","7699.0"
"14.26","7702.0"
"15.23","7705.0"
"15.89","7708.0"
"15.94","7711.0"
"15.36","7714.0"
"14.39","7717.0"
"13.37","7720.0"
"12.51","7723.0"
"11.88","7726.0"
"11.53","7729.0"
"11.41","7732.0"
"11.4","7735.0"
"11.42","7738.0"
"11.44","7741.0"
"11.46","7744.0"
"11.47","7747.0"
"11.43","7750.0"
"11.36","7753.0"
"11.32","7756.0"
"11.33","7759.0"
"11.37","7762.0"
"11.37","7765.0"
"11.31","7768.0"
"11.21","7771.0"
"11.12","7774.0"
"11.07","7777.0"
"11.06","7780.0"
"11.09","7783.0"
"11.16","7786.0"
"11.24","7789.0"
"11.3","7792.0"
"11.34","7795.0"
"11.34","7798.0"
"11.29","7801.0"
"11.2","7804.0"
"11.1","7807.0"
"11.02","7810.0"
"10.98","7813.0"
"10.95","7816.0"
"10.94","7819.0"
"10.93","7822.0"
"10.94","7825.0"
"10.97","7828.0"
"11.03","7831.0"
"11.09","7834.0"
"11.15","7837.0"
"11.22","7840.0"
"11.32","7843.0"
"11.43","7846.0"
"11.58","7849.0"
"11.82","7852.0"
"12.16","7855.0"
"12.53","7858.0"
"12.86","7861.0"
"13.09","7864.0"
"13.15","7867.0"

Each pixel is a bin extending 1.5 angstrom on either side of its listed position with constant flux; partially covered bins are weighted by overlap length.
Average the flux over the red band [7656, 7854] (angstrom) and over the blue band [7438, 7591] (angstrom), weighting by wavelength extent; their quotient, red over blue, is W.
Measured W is 1.1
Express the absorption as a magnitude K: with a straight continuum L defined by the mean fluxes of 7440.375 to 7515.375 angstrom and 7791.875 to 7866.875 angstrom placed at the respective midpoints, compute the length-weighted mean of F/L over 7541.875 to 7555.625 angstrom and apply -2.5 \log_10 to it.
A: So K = -0.012 mag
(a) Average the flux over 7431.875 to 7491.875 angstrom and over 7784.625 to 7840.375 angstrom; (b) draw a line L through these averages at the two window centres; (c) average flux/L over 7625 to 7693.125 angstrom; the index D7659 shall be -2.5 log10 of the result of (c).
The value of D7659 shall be -0.12 mag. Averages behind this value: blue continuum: 11.3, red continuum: 11.1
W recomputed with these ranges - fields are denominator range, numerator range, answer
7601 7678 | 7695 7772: 1.05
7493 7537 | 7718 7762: 1.02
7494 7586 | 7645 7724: 1.17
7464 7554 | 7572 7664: 1.01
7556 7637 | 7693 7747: 1.14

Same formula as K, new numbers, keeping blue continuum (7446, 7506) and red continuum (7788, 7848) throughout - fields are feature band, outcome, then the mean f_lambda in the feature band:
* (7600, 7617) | 0.03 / 11.1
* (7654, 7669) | -0.12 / 12.6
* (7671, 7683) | -0.19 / 13.4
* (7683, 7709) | -0.24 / 14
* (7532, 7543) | -0.03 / 11.7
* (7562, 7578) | -0.03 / 11.6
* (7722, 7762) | -0.03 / 11.5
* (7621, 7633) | -0.04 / 11.7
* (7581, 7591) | -0.04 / 11.8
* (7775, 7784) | 0.01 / 11.1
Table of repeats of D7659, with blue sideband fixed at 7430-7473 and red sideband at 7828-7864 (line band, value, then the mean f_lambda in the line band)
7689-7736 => -0.17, 13.5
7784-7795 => 0.04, 11.2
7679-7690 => -0.20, 13.8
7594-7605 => 0.03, 11.1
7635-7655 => -0.03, 11.8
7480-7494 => -0.02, 11.5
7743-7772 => 0.02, 11.4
